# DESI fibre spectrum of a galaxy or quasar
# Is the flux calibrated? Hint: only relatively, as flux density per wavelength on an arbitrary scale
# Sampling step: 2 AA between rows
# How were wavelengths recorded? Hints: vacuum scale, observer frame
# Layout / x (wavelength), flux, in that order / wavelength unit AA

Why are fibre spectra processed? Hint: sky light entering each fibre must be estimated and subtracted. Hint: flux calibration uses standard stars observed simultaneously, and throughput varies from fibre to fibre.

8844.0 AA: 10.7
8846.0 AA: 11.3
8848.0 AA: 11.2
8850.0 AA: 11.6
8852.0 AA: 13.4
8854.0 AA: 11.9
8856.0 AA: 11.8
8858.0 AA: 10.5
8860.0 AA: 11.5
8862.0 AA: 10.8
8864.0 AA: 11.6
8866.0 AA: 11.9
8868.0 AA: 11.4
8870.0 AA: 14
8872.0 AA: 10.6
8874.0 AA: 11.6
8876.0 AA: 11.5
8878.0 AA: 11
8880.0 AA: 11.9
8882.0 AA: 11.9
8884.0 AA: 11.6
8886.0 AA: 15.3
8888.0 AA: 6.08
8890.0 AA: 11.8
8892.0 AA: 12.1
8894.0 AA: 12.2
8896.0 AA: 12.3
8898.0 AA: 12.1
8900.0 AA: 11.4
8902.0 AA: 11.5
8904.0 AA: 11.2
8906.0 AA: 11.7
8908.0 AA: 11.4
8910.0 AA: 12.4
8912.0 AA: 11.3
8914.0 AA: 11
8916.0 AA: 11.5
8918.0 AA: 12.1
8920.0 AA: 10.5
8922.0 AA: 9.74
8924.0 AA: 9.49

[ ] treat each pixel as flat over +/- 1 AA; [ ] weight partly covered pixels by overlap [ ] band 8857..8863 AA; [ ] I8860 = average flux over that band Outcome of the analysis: 10.9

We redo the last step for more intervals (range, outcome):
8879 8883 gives 11.9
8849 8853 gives 12.5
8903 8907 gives 11.4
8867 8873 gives 12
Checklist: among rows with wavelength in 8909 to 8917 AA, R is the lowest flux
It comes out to 11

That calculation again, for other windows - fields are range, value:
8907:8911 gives 11.4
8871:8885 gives 10.6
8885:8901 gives 6.08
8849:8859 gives 10.5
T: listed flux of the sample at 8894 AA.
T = 12.2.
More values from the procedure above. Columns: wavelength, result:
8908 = 11.4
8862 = 10.8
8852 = 13.4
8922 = 9.74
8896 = 12.3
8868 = 11.4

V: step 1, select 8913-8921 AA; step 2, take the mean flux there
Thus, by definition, 11.3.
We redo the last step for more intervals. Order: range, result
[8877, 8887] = 12.3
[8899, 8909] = 11.4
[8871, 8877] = 11.2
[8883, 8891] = 11.2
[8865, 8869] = 11.7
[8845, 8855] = 11.9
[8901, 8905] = 11.3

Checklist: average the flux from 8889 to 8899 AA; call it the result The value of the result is 12.1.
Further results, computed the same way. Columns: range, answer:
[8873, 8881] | 11.5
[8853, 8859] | 11.4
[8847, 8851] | 11.4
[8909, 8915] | 11.6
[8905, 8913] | 11.7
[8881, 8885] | 11.8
